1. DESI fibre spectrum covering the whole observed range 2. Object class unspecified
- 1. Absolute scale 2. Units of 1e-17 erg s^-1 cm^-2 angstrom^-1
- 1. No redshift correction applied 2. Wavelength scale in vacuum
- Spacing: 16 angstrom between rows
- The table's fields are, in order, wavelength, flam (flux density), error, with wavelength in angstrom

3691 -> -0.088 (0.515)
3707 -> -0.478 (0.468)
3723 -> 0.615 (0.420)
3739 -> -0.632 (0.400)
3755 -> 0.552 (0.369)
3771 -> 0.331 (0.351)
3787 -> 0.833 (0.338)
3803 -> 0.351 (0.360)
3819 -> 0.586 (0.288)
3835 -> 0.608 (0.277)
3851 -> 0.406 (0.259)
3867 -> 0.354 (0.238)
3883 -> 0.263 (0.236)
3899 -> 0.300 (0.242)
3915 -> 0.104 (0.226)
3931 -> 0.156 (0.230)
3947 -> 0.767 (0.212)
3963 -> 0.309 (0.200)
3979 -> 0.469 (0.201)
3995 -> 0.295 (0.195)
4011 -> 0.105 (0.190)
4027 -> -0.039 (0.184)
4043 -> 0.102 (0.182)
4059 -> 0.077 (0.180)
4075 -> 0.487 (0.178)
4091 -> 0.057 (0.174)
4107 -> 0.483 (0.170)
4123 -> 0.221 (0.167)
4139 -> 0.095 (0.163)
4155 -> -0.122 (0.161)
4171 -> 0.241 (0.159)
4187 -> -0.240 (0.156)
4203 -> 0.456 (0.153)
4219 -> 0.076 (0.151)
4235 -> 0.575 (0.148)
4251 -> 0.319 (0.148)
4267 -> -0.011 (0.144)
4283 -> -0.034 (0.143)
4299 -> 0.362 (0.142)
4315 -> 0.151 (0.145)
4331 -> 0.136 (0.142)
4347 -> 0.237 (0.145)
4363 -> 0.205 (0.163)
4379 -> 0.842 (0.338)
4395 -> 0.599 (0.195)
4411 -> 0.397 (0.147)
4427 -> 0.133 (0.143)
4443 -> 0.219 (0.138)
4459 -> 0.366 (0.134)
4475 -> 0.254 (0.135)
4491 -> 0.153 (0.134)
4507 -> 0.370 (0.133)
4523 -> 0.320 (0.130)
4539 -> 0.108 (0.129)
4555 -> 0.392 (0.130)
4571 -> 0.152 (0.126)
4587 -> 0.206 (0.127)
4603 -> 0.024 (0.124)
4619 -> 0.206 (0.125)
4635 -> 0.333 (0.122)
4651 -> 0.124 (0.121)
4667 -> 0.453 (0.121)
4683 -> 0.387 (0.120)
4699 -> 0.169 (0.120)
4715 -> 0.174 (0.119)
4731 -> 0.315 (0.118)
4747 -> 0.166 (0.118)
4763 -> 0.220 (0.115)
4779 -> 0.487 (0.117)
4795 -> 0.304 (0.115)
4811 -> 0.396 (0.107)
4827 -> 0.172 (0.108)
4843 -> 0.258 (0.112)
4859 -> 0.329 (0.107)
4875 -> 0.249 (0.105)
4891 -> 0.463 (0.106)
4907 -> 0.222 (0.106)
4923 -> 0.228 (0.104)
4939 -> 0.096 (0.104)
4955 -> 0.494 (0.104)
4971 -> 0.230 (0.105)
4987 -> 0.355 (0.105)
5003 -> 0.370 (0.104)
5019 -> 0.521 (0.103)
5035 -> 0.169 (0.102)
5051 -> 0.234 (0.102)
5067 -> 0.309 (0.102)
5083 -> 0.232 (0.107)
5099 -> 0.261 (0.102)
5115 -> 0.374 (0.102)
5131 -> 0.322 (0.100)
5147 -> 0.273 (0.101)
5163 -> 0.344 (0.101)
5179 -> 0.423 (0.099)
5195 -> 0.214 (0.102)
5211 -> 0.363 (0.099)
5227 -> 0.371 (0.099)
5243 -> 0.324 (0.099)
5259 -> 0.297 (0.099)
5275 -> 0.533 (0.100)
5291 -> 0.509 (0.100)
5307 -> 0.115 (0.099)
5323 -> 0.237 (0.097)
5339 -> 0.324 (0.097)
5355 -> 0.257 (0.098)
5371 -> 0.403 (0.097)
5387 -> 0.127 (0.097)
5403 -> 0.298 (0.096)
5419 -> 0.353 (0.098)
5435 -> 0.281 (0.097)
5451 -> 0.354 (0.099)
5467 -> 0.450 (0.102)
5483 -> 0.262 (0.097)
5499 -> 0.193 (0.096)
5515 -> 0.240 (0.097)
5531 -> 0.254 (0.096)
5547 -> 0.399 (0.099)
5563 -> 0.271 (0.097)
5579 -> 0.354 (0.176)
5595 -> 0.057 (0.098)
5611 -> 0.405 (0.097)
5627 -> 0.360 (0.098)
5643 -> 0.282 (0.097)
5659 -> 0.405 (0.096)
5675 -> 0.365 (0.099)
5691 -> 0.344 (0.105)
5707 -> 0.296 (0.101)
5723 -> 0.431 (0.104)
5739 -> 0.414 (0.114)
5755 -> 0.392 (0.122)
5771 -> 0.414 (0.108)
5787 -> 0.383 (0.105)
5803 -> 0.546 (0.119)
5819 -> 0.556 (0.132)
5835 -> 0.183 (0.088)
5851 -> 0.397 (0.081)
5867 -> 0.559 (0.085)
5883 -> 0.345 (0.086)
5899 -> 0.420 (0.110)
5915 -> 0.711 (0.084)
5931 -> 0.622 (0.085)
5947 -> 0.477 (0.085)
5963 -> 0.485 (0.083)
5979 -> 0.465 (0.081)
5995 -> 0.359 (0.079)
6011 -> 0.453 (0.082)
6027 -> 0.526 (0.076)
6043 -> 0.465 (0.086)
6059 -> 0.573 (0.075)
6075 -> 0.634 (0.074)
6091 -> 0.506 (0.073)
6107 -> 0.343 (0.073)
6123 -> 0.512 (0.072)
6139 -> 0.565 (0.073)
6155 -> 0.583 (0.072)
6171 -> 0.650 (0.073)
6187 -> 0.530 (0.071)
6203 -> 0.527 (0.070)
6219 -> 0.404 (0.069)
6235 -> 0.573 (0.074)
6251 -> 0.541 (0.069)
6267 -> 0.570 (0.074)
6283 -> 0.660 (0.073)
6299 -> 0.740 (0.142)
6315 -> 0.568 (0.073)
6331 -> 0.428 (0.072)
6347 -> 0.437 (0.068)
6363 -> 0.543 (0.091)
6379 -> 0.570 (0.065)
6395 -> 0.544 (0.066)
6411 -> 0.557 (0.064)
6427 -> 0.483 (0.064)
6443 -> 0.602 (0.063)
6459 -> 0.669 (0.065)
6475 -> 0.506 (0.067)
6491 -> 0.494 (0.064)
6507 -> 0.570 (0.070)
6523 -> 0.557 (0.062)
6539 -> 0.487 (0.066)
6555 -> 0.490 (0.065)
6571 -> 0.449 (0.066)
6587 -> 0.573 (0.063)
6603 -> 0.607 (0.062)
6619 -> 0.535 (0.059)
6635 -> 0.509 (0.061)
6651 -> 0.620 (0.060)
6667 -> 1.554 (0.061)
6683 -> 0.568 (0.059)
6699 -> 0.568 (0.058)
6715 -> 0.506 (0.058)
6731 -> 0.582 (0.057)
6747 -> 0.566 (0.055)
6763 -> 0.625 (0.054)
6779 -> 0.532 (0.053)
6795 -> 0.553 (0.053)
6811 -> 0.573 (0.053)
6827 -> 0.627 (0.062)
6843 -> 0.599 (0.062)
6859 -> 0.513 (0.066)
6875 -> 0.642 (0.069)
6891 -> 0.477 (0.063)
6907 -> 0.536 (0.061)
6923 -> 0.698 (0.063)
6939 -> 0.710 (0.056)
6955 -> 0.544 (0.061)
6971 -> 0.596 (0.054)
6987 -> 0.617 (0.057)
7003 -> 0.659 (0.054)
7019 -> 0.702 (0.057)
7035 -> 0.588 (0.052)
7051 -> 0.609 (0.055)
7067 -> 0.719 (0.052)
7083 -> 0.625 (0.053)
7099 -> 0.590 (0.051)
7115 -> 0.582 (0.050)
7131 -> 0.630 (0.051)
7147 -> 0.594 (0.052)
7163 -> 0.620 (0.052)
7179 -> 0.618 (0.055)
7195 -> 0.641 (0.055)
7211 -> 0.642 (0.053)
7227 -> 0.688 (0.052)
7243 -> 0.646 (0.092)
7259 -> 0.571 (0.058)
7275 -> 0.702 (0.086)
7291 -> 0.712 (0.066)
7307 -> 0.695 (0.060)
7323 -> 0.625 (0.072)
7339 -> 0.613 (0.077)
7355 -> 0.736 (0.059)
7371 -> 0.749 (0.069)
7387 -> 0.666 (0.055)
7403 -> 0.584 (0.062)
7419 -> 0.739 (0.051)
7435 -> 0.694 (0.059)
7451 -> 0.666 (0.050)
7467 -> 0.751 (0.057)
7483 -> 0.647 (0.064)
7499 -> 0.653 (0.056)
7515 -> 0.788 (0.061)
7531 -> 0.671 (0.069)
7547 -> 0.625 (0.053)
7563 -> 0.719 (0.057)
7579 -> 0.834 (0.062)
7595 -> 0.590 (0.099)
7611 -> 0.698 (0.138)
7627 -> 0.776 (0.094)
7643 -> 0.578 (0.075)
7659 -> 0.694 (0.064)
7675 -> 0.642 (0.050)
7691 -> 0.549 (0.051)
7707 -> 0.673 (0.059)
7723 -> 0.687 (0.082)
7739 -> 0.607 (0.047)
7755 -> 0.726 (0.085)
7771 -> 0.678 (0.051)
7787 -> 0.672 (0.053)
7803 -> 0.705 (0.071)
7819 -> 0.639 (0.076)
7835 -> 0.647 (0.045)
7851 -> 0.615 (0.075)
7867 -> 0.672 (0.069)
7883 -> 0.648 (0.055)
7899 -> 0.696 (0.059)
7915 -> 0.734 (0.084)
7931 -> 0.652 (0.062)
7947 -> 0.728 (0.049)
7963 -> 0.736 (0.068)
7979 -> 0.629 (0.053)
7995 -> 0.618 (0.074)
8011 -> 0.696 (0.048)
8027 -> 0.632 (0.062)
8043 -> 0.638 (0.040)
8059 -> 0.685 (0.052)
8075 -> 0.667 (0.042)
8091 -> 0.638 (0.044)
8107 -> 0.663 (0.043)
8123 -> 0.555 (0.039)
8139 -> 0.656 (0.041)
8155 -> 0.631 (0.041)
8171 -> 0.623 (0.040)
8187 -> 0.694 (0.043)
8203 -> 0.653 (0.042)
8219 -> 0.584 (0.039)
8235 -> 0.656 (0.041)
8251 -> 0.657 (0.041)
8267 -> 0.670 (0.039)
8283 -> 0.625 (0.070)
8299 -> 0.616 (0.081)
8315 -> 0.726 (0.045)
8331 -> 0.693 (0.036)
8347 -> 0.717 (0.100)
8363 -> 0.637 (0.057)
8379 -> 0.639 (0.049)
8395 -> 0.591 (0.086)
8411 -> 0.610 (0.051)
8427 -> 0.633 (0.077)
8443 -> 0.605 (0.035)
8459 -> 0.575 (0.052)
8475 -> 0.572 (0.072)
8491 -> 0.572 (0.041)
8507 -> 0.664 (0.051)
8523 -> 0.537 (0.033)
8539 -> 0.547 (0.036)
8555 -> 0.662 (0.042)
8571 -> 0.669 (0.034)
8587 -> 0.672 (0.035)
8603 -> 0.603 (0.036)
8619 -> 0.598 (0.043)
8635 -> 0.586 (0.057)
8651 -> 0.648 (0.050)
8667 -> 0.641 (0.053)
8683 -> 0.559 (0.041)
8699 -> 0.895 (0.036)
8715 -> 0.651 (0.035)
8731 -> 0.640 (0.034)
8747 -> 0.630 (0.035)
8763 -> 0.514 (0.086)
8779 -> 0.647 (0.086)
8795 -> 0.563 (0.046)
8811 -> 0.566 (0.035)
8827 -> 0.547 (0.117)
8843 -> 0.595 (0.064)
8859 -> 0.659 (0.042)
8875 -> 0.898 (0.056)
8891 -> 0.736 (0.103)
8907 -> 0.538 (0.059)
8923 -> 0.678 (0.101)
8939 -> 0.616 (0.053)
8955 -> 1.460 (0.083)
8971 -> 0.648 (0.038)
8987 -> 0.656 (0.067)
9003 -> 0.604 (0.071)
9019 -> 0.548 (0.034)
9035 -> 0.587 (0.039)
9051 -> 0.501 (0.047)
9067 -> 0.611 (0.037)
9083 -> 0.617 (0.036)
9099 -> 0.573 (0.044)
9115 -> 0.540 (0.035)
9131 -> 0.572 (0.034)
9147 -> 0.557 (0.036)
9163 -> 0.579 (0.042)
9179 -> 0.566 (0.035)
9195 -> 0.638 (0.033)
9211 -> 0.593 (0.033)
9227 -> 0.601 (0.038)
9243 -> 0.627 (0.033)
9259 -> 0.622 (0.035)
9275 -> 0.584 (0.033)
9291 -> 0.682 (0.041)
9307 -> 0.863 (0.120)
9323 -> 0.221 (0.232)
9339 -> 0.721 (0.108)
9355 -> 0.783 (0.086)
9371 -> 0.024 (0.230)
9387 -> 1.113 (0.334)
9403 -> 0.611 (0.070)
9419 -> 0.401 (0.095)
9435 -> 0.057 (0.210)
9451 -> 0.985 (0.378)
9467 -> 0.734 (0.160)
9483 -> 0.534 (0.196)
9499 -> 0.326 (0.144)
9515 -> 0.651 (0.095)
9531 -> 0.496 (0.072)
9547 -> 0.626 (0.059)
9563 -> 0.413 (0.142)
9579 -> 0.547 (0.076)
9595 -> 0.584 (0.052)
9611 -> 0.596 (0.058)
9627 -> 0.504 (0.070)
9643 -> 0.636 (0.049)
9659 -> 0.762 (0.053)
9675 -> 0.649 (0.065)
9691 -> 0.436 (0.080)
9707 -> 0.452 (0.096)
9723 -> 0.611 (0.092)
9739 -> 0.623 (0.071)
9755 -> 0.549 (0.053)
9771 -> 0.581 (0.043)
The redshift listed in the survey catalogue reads 0.788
